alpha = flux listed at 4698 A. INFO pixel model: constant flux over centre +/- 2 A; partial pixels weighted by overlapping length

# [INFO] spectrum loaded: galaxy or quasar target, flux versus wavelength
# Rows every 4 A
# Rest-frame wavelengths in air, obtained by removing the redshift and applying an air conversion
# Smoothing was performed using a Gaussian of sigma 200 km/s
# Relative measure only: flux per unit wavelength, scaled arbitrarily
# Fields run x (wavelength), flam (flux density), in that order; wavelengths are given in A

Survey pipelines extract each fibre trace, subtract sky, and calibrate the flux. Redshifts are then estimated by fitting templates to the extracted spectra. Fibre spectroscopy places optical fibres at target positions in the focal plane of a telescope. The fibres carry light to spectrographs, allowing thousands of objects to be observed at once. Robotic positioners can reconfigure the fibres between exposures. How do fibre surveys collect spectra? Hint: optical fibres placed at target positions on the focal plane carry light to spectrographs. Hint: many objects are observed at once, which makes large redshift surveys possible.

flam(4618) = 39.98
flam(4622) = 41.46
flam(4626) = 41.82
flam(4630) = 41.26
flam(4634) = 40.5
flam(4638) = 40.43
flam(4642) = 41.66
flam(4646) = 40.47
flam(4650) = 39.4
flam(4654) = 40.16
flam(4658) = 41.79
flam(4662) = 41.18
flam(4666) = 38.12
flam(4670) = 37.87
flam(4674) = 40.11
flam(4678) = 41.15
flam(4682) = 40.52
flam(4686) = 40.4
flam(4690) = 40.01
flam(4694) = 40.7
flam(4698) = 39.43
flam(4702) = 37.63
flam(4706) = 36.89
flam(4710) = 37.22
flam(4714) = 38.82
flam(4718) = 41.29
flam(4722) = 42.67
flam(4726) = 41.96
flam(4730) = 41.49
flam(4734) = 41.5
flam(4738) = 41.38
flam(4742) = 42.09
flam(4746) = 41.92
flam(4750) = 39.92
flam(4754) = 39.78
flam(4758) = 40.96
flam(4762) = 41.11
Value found 39.43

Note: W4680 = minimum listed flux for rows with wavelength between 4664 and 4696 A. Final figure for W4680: 37.87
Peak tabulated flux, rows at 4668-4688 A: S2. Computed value 41.15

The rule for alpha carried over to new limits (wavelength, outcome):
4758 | 40.96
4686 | 40.4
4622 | 41.46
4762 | 41.11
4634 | 40.5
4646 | 40.47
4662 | 41.18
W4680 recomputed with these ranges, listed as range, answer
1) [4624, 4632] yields 41.26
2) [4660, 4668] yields 38.12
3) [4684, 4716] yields 36.89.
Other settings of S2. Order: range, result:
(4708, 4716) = 38.82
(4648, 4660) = 41.79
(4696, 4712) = 39.43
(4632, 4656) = 41.66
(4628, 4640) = 41.26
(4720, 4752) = 42.67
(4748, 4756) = 39.92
